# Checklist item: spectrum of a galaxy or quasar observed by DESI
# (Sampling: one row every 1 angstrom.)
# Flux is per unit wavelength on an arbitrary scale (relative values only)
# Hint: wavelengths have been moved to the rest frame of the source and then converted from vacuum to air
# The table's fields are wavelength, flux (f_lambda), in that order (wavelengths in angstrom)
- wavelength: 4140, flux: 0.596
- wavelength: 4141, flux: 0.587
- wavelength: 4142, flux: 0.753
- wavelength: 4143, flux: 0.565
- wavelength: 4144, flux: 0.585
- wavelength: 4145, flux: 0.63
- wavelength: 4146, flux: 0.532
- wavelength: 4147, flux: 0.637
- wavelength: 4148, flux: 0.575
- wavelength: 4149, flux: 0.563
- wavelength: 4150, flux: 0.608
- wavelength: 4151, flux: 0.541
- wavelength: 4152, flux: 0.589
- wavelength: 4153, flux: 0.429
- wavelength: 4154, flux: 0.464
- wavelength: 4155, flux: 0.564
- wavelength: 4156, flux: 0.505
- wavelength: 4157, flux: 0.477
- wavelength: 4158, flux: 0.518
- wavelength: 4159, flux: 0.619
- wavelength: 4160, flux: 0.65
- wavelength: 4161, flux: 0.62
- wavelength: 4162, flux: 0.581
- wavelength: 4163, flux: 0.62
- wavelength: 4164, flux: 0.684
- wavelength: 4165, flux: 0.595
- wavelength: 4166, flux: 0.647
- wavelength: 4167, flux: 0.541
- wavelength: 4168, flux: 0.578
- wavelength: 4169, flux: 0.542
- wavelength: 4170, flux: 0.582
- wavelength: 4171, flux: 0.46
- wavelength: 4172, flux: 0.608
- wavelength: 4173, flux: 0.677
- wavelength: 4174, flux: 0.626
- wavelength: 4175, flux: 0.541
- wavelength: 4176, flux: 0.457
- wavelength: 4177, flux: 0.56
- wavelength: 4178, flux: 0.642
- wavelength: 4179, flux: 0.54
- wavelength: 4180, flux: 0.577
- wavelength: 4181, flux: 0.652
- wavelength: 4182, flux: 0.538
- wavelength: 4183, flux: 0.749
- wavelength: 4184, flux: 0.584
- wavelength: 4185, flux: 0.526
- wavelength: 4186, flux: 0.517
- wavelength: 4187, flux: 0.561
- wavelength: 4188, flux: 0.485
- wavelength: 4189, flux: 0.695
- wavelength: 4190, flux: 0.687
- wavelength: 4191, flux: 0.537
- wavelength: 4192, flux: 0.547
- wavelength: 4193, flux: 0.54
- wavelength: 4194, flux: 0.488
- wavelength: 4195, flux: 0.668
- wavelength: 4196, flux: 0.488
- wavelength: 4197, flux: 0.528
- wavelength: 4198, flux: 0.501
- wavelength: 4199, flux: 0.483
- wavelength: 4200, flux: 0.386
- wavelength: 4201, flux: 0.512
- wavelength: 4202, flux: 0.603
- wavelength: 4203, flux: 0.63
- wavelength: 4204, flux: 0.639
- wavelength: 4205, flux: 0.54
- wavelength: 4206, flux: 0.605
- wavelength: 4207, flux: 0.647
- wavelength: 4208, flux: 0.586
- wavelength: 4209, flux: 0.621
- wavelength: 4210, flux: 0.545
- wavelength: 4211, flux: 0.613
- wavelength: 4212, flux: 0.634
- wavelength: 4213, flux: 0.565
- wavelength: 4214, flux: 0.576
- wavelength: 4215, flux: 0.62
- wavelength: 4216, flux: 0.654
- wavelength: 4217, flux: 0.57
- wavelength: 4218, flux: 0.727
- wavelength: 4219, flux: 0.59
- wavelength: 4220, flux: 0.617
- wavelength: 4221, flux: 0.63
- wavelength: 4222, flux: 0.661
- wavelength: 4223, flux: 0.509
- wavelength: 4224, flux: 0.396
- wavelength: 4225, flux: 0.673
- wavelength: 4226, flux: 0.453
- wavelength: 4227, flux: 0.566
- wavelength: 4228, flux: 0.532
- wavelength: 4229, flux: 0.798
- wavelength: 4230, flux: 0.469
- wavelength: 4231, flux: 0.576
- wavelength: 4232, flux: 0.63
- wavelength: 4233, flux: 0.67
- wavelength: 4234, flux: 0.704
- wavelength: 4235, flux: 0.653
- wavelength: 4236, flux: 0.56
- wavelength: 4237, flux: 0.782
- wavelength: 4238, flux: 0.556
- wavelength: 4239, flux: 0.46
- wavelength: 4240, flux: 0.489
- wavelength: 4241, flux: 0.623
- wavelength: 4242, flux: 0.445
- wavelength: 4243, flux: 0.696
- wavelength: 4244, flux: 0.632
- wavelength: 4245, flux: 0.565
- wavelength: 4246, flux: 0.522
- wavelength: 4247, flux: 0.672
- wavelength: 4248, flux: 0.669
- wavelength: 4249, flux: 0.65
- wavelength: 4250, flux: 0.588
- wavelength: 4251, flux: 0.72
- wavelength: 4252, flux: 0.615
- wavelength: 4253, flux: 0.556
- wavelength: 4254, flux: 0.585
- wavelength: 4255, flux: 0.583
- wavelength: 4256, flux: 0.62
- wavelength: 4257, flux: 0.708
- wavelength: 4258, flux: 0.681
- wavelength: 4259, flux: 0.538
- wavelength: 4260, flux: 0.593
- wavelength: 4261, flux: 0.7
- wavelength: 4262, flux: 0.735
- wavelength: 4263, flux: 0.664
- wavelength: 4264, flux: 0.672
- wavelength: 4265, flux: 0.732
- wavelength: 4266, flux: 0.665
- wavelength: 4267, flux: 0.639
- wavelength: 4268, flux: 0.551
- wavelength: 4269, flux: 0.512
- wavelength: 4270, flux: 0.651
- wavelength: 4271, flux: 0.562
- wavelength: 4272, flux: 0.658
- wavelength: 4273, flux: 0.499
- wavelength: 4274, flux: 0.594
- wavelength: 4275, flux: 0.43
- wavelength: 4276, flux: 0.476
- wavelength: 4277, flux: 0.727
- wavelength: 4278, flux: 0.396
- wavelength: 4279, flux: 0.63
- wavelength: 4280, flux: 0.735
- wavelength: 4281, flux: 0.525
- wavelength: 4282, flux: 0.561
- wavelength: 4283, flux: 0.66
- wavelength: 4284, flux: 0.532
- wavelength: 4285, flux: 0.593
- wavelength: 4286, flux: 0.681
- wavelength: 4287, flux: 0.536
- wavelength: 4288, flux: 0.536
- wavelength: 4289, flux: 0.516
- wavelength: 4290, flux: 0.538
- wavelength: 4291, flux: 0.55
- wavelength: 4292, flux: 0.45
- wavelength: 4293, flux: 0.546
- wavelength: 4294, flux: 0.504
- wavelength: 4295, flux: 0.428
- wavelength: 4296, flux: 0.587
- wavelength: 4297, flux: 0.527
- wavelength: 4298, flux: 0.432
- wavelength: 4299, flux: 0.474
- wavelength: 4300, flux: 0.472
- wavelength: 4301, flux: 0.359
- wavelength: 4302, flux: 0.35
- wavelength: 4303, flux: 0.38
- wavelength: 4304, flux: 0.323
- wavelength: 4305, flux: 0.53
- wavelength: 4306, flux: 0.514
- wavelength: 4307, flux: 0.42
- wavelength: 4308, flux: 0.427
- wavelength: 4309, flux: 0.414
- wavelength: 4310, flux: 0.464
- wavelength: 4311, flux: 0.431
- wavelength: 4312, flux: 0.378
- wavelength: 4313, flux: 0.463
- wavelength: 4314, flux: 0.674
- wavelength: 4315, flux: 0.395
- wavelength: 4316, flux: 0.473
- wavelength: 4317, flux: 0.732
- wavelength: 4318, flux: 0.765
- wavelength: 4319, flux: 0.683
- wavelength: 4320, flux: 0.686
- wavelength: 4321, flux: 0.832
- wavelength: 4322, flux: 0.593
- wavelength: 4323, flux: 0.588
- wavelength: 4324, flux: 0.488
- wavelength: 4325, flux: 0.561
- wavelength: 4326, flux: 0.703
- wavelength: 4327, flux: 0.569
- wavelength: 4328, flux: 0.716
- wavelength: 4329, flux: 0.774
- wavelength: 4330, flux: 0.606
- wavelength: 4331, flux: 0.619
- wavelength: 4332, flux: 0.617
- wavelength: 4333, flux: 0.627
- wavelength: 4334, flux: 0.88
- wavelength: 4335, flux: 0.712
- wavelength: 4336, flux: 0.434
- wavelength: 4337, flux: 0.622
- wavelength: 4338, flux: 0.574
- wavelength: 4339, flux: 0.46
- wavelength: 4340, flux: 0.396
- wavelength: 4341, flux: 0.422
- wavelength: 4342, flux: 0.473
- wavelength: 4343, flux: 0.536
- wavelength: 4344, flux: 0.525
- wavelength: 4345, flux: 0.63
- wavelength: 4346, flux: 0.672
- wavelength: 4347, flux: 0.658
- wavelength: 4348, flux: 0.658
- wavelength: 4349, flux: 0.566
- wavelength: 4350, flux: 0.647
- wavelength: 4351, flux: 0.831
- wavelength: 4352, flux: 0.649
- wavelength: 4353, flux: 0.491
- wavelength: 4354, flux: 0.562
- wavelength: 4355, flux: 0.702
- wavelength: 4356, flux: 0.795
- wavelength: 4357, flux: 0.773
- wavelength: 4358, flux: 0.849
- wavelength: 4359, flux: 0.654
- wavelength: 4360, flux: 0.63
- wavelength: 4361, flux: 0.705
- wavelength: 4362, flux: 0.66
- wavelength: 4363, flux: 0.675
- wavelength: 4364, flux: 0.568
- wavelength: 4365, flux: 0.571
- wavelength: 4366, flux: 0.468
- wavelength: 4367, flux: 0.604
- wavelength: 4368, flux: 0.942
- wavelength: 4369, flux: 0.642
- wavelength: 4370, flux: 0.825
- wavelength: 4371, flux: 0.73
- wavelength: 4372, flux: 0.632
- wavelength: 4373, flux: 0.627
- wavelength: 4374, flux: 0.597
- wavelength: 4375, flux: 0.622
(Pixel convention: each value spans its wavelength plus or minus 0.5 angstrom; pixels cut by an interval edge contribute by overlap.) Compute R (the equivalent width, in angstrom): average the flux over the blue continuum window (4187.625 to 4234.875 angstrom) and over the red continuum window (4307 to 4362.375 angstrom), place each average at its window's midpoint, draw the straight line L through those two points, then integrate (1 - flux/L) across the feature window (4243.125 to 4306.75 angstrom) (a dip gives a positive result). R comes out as 2.8 angstrom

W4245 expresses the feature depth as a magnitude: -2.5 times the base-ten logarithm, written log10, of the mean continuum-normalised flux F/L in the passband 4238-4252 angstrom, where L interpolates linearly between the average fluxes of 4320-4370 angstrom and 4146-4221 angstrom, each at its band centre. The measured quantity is 0.01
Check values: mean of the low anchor 0.577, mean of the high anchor 0.634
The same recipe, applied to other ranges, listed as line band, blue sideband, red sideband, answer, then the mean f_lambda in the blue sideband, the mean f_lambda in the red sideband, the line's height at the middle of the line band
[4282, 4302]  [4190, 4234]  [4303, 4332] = 0.096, 0.58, 0.563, 0.567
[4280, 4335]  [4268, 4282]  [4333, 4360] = 0.077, 0.568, 0.622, 0.593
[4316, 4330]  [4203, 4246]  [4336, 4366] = -0.085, 0.597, 0.614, 0.61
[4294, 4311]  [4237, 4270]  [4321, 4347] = 0.333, 0.617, 0.598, 0.605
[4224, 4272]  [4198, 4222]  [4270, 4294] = -0.069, 0.591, 0.563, 0.576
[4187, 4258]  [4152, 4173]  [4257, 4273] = 0.029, 0.567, 0.635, 0.607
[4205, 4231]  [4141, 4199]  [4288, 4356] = -0.044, 0.574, 0.558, 0.569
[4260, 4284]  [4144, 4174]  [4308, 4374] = -0.007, 0.575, 0.618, 0.602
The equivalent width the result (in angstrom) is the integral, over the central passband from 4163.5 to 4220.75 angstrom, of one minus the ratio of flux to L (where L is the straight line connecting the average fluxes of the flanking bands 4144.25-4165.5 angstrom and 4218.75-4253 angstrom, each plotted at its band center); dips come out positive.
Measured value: 0.3 angstrom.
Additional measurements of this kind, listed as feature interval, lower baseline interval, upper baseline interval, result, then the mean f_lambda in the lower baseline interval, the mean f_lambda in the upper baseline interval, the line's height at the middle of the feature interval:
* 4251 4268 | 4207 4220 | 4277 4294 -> -1.8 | 0.61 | 0.565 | 0.581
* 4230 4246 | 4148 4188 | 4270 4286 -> -0.6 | 0.572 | 0.578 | 0.575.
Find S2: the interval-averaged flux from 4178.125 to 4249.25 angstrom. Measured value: 0.586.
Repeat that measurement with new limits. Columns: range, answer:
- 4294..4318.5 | 0.476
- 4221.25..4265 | 0.61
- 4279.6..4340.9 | 0.55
